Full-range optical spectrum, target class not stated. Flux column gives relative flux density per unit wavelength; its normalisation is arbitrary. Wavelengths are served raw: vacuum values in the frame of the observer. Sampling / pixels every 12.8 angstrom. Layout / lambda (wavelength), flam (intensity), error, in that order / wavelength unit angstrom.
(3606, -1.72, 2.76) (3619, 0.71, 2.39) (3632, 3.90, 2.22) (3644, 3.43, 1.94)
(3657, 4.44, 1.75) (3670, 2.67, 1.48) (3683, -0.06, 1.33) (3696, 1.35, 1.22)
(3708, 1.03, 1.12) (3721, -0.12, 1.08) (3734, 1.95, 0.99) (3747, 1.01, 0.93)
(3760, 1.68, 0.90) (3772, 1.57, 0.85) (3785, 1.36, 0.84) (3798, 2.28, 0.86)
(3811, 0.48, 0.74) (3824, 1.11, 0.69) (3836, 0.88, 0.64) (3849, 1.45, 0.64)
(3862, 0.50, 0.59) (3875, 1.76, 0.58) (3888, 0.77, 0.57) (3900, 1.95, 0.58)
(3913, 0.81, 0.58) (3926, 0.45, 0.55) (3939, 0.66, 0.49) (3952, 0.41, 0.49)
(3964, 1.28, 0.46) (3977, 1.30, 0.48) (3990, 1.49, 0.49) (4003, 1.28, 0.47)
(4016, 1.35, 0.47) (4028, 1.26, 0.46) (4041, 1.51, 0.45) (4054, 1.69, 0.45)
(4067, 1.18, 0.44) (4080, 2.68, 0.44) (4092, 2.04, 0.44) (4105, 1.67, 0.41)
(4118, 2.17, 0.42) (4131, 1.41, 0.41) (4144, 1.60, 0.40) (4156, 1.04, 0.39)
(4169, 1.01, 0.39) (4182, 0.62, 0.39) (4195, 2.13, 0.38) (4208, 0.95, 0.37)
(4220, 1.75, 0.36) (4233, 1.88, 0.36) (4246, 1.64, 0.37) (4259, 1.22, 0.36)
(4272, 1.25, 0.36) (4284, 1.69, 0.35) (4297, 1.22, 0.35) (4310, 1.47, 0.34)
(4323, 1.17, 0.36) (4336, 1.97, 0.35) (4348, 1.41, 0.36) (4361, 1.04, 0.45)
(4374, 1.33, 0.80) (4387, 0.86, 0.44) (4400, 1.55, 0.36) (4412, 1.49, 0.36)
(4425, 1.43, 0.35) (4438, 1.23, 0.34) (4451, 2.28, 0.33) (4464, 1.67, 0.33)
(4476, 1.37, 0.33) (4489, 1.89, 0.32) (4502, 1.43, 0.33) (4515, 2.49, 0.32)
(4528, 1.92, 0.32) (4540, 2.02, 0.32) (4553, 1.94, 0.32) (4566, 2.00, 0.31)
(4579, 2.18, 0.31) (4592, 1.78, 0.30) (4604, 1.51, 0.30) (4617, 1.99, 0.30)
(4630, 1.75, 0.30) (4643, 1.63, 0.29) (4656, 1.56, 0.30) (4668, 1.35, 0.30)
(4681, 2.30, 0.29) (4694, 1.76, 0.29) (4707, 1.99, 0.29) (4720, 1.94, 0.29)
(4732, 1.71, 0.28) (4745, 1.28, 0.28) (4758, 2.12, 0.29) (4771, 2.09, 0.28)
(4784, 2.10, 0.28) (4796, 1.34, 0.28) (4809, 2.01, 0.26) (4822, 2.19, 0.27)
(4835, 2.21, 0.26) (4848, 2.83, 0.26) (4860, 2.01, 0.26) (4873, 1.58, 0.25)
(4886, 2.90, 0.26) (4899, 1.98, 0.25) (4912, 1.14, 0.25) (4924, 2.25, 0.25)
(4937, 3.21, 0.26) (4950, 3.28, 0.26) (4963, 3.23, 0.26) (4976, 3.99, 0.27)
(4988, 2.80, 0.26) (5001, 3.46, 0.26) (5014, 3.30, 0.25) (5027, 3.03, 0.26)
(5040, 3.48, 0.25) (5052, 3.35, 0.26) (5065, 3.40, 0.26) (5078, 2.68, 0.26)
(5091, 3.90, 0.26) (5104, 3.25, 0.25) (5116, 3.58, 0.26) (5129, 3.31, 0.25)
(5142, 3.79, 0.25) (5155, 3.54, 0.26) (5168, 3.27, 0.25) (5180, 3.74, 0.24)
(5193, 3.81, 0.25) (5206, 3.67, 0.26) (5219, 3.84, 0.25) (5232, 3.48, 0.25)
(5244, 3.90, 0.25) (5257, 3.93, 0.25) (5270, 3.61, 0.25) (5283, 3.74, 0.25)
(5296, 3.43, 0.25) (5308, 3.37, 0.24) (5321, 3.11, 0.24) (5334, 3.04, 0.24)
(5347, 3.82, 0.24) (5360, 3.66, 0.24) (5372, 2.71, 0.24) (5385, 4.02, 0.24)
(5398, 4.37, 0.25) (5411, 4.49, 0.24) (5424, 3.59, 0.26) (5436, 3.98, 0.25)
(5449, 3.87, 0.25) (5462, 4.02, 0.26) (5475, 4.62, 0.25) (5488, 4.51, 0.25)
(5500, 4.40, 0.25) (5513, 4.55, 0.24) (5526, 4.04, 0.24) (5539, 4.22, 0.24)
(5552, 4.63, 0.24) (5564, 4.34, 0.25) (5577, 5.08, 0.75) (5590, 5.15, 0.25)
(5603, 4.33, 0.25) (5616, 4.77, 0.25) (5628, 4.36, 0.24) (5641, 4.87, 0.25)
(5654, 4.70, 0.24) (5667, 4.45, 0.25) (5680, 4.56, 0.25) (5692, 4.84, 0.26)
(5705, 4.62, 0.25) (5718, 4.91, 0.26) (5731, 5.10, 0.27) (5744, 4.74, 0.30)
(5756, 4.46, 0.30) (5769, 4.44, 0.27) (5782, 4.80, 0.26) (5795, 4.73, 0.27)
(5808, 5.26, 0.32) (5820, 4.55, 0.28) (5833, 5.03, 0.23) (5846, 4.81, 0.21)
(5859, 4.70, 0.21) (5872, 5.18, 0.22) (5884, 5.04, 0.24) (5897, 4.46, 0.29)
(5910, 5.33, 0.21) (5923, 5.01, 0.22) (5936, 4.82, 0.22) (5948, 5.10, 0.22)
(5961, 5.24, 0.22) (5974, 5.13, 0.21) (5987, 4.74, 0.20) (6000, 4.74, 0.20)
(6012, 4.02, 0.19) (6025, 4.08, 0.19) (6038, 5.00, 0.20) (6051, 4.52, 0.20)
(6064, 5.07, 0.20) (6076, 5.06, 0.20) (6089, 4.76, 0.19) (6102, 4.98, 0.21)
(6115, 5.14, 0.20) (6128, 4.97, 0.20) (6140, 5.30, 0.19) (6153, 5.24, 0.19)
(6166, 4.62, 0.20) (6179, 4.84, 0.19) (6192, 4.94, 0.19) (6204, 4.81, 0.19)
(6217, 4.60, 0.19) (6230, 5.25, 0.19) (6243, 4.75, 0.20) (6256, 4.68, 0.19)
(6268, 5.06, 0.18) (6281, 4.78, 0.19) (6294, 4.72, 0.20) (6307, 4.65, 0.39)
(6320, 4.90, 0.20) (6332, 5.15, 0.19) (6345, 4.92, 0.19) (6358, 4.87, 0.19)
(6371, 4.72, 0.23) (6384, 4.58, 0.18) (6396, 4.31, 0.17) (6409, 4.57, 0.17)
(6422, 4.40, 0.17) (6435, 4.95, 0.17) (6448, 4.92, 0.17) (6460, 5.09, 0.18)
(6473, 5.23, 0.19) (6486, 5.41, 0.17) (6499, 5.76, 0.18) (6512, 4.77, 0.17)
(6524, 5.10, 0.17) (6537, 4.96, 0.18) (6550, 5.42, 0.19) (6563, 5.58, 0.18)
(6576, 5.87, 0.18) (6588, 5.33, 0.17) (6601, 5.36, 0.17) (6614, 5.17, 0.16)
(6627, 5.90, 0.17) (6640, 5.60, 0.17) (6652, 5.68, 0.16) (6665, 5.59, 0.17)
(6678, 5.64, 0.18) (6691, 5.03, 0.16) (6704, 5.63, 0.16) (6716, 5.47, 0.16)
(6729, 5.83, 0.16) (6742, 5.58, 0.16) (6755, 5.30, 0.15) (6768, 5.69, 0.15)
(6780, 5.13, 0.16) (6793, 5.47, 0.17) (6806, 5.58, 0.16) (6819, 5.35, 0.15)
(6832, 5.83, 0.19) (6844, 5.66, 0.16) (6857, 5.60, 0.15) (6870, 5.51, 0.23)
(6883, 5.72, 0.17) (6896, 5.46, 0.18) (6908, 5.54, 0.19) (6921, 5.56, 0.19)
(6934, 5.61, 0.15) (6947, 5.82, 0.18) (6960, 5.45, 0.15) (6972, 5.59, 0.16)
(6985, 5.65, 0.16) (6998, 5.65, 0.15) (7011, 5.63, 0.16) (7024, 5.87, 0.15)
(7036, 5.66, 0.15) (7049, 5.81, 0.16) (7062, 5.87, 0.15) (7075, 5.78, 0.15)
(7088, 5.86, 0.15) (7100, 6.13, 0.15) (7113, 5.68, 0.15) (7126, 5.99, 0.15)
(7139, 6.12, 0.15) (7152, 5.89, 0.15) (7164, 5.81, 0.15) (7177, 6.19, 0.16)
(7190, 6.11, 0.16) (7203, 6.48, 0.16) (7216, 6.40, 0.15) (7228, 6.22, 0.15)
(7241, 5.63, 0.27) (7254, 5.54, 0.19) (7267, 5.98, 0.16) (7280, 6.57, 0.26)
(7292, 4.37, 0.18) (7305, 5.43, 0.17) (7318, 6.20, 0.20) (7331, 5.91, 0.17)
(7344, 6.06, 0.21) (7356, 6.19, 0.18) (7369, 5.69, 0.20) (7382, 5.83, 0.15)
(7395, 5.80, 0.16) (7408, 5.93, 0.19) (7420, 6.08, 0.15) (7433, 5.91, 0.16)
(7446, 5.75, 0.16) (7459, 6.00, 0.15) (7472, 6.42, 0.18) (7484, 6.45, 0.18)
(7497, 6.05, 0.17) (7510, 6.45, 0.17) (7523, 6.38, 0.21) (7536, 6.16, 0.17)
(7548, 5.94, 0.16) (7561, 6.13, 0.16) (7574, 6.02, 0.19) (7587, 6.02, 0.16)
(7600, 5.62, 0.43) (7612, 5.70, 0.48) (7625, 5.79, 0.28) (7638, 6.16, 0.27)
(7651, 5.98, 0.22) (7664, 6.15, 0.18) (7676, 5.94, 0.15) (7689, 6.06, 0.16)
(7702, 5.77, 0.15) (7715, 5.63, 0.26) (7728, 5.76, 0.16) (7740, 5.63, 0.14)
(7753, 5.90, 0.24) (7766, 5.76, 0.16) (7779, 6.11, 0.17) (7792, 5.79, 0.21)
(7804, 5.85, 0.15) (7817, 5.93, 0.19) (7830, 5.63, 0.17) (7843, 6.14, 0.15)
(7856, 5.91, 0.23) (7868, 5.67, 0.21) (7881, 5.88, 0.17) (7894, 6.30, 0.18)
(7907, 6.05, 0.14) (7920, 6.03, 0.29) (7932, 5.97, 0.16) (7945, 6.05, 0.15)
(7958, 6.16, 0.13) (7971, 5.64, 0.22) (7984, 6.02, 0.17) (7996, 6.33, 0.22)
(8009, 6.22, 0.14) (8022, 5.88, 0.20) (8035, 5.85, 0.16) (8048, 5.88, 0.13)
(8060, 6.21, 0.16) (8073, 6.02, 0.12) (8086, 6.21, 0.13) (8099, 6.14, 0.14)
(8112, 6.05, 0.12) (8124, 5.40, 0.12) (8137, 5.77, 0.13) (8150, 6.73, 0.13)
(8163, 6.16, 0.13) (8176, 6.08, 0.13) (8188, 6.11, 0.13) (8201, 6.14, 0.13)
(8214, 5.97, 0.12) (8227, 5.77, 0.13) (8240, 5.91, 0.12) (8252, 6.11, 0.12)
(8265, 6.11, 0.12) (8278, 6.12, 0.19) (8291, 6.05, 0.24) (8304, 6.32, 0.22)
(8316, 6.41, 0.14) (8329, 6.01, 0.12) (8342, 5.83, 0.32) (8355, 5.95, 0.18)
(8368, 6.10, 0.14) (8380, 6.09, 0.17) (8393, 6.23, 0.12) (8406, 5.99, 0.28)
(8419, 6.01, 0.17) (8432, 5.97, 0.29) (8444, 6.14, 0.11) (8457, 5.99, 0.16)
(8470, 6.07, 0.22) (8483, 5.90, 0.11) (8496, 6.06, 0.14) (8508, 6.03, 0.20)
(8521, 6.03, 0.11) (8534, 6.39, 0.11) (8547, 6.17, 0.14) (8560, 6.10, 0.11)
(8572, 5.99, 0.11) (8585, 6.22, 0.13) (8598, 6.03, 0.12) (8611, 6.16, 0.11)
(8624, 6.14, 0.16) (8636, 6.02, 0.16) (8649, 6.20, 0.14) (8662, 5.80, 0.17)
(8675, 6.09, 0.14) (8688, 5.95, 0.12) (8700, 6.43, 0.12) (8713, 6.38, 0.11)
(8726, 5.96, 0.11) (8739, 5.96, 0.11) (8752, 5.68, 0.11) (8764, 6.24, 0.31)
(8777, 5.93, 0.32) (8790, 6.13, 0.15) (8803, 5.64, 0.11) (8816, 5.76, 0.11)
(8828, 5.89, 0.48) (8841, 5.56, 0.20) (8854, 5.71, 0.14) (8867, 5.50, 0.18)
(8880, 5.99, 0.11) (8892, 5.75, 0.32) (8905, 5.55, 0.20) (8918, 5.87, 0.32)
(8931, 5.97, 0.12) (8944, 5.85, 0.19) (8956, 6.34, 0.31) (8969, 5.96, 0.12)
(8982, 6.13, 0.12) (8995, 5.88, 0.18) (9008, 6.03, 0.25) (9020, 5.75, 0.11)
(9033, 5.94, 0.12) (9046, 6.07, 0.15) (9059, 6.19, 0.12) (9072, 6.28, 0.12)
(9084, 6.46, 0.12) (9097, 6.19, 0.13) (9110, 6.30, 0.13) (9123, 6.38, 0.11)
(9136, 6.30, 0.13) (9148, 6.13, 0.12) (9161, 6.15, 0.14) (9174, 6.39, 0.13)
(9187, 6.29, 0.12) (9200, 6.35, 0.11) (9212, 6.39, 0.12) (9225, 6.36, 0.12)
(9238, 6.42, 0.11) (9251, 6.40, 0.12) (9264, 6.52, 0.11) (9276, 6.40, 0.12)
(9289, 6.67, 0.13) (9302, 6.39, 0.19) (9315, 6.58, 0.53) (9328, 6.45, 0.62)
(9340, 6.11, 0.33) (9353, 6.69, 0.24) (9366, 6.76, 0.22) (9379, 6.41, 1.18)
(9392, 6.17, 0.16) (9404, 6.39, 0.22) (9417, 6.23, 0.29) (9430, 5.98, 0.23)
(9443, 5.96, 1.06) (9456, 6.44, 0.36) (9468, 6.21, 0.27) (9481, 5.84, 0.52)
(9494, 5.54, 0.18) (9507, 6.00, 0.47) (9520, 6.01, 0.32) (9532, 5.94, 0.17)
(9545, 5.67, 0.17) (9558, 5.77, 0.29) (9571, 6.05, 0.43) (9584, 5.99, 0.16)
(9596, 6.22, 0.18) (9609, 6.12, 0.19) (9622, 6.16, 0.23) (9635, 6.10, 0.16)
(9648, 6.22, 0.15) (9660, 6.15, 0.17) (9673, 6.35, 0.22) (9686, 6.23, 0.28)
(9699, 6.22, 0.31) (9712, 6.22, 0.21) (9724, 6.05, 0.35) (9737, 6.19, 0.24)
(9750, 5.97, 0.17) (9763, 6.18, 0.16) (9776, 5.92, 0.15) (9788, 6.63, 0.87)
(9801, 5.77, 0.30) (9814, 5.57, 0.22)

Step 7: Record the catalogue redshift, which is 0.237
